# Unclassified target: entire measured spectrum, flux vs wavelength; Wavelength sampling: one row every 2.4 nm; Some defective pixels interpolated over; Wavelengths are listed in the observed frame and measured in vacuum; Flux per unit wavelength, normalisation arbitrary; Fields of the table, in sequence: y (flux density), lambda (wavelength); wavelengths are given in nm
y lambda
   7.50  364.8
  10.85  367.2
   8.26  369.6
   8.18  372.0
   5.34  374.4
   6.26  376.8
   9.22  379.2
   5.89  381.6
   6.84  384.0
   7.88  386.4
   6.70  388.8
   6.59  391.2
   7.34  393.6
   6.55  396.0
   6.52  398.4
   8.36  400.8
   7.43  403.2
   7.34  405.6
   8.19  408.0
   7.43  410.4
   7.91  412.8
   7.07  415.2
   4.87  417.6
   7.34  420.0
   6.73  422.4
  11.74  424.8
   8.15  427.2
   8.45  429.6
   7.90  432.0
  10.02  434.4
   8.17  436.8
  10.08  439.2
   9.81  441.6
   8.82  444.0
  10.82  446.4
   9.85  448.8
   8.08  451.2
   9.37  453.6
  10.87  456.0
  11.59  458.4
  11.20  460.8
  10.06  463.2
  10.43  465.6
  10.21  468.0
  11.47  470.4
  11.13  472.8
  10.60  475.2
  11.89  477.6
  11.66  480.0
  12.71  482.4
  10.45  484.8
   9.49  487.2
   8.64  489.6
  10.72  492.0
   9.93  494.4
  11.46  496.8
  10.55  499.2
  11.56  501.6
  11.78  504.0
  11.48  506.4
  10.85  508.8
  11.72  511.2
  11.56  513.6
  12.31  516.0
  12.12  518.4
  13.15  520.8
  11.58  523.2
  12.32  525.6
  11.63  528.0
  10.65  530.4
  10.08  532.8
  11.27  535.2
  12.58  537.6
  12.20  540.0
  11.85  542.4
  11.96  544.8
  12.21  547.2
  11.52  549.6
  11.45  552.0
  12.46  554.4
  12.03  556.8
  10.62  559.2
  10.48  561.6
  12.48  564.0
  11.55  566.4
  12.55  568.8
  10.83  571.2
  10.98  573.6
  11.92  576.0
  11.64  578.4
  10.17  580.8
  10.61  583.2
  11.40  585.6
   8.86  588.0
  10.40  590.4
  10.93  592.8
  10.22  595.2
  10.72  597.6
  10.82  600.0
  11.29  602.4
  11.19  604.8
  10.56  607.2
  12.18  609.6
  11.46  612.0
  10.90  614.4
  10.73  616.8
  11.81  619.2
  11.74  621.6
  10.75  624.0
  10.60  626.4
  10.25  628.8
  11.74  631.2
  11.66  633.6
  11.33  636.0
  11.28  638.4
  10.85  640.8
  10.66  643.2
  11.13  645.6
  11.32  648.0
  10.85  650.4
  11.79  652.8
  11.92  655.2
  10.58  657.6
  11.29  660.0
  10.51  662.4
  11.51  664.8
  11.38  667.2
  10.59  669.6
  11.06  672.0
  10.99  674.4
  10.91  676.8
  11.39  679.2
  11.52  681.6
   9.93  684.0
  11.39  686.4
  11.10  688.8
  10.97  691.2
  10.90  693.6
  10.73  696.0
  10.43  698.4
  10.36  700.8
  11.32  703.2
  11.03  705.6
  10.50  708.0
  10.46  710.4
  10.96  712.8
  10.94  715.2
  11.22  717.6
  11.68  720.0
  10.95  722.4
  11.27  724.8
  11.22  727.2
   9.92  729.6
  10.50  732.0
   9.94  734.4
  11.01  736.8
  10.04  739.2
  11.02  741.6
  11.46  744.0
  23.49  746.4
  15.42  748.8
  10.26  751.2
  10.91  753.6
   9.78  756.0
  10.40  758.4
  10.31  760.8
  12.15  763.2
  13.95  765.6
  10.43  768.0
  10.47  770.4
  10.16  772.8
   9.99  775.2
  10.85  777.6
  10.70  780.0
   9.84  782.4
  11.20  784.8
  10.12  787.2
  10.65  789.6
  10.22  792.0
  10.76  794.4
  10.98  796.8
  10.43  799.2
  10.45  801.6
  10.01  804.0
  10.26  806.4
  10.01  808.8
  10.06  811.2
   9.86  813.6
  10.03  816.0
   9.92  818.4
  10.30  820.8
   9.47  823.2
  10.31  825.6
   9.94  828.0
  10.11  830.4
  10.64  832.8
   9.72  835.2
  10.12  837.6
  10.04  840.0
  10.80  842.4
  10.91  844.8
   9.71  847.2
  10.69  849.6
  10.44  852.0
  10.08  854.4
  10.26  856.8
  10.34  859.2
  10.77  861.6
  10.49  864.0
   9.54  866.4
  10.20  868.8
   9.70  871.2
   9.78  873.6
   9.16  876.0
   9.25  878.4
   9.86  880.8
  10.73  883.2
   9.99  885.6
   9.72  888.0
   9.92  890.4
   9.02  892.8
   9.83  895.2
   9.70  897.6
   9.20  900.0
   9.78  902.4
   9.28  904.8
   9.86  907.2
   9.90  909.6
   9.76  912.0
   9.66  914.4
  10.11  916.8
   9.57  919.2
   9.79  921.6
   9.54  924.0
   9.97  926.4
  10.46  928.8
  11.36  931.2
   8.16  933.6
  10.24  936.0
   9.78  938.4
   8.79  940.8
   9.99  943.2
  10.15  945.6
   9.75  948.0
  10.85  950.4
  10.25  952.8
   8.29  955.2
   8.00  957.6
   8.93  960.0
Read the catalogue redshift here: 0.14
